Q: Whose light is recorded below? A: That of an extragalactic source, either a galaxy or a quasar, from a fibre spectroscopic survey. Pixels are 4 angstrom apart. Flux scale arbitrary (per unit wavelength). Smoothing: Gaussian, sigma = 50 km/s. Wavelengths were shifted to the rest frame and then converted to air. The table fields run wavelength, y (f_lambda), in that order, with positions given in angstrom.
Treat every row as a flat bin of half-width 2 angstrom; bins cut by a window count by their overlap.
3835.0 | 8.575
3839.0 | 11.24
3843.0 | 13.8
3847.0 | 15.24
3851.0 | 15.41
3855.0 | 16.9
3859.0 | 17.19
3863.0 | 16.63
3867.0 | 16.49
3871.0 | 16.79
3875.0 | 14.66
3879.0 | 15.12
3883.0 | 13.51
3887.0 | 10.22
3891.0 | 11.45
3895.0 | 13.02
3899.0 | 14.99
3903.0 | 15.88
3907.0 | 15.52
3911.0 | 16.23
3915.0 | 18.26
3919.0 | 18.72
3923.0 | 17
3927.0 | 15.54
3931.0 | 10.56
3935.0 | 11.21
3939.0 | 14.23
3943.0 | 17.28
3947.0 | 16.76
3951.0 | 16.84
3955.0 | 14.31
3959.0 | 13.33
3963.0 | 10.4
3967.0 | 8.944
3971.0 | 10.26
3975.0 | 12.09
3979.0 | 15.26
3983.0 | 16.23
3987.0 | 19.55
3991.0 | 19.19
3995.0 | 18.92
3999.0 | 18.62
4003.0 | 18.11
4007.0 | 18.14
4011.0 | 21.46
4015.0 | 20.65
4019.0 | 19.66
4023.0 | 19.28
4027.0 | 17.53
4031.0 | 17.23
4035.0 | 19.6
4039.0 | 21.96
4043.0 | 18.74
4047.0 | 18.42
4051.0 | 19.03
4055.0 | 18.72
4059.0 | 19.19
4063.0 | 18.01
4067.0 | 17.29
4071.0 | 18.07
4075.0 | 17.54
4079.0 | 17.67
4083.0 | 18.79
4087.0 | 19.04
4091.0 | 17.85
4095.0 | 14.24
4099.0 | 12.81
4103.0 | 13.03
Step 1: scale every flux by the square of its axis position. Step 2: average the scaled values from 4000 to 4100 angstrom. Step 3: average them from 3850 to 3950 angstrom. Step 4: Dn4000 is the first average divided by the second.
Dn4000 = 1.3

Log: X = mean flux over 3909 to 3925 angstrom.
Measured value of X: 17.6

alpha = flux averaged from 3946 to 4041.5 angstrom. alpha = 16.9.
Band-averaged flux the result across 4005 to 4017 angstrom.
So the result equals 20.1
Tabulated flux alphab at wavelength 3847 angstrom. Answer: 15.24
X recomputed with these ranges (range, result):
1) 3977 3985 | 15.7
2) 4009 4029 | 19.7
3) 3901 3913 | 15.9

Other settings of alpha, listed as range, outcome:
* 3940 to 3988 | 14.2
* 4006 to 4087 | 18.9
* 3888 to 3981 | 14.2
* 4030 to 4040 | 19.6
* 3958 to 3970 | 10.6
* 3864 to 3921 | 15.1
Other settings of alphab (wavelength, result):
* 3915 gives 18.26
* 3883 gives 13.51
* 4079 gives 17.67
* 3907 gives 15.52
